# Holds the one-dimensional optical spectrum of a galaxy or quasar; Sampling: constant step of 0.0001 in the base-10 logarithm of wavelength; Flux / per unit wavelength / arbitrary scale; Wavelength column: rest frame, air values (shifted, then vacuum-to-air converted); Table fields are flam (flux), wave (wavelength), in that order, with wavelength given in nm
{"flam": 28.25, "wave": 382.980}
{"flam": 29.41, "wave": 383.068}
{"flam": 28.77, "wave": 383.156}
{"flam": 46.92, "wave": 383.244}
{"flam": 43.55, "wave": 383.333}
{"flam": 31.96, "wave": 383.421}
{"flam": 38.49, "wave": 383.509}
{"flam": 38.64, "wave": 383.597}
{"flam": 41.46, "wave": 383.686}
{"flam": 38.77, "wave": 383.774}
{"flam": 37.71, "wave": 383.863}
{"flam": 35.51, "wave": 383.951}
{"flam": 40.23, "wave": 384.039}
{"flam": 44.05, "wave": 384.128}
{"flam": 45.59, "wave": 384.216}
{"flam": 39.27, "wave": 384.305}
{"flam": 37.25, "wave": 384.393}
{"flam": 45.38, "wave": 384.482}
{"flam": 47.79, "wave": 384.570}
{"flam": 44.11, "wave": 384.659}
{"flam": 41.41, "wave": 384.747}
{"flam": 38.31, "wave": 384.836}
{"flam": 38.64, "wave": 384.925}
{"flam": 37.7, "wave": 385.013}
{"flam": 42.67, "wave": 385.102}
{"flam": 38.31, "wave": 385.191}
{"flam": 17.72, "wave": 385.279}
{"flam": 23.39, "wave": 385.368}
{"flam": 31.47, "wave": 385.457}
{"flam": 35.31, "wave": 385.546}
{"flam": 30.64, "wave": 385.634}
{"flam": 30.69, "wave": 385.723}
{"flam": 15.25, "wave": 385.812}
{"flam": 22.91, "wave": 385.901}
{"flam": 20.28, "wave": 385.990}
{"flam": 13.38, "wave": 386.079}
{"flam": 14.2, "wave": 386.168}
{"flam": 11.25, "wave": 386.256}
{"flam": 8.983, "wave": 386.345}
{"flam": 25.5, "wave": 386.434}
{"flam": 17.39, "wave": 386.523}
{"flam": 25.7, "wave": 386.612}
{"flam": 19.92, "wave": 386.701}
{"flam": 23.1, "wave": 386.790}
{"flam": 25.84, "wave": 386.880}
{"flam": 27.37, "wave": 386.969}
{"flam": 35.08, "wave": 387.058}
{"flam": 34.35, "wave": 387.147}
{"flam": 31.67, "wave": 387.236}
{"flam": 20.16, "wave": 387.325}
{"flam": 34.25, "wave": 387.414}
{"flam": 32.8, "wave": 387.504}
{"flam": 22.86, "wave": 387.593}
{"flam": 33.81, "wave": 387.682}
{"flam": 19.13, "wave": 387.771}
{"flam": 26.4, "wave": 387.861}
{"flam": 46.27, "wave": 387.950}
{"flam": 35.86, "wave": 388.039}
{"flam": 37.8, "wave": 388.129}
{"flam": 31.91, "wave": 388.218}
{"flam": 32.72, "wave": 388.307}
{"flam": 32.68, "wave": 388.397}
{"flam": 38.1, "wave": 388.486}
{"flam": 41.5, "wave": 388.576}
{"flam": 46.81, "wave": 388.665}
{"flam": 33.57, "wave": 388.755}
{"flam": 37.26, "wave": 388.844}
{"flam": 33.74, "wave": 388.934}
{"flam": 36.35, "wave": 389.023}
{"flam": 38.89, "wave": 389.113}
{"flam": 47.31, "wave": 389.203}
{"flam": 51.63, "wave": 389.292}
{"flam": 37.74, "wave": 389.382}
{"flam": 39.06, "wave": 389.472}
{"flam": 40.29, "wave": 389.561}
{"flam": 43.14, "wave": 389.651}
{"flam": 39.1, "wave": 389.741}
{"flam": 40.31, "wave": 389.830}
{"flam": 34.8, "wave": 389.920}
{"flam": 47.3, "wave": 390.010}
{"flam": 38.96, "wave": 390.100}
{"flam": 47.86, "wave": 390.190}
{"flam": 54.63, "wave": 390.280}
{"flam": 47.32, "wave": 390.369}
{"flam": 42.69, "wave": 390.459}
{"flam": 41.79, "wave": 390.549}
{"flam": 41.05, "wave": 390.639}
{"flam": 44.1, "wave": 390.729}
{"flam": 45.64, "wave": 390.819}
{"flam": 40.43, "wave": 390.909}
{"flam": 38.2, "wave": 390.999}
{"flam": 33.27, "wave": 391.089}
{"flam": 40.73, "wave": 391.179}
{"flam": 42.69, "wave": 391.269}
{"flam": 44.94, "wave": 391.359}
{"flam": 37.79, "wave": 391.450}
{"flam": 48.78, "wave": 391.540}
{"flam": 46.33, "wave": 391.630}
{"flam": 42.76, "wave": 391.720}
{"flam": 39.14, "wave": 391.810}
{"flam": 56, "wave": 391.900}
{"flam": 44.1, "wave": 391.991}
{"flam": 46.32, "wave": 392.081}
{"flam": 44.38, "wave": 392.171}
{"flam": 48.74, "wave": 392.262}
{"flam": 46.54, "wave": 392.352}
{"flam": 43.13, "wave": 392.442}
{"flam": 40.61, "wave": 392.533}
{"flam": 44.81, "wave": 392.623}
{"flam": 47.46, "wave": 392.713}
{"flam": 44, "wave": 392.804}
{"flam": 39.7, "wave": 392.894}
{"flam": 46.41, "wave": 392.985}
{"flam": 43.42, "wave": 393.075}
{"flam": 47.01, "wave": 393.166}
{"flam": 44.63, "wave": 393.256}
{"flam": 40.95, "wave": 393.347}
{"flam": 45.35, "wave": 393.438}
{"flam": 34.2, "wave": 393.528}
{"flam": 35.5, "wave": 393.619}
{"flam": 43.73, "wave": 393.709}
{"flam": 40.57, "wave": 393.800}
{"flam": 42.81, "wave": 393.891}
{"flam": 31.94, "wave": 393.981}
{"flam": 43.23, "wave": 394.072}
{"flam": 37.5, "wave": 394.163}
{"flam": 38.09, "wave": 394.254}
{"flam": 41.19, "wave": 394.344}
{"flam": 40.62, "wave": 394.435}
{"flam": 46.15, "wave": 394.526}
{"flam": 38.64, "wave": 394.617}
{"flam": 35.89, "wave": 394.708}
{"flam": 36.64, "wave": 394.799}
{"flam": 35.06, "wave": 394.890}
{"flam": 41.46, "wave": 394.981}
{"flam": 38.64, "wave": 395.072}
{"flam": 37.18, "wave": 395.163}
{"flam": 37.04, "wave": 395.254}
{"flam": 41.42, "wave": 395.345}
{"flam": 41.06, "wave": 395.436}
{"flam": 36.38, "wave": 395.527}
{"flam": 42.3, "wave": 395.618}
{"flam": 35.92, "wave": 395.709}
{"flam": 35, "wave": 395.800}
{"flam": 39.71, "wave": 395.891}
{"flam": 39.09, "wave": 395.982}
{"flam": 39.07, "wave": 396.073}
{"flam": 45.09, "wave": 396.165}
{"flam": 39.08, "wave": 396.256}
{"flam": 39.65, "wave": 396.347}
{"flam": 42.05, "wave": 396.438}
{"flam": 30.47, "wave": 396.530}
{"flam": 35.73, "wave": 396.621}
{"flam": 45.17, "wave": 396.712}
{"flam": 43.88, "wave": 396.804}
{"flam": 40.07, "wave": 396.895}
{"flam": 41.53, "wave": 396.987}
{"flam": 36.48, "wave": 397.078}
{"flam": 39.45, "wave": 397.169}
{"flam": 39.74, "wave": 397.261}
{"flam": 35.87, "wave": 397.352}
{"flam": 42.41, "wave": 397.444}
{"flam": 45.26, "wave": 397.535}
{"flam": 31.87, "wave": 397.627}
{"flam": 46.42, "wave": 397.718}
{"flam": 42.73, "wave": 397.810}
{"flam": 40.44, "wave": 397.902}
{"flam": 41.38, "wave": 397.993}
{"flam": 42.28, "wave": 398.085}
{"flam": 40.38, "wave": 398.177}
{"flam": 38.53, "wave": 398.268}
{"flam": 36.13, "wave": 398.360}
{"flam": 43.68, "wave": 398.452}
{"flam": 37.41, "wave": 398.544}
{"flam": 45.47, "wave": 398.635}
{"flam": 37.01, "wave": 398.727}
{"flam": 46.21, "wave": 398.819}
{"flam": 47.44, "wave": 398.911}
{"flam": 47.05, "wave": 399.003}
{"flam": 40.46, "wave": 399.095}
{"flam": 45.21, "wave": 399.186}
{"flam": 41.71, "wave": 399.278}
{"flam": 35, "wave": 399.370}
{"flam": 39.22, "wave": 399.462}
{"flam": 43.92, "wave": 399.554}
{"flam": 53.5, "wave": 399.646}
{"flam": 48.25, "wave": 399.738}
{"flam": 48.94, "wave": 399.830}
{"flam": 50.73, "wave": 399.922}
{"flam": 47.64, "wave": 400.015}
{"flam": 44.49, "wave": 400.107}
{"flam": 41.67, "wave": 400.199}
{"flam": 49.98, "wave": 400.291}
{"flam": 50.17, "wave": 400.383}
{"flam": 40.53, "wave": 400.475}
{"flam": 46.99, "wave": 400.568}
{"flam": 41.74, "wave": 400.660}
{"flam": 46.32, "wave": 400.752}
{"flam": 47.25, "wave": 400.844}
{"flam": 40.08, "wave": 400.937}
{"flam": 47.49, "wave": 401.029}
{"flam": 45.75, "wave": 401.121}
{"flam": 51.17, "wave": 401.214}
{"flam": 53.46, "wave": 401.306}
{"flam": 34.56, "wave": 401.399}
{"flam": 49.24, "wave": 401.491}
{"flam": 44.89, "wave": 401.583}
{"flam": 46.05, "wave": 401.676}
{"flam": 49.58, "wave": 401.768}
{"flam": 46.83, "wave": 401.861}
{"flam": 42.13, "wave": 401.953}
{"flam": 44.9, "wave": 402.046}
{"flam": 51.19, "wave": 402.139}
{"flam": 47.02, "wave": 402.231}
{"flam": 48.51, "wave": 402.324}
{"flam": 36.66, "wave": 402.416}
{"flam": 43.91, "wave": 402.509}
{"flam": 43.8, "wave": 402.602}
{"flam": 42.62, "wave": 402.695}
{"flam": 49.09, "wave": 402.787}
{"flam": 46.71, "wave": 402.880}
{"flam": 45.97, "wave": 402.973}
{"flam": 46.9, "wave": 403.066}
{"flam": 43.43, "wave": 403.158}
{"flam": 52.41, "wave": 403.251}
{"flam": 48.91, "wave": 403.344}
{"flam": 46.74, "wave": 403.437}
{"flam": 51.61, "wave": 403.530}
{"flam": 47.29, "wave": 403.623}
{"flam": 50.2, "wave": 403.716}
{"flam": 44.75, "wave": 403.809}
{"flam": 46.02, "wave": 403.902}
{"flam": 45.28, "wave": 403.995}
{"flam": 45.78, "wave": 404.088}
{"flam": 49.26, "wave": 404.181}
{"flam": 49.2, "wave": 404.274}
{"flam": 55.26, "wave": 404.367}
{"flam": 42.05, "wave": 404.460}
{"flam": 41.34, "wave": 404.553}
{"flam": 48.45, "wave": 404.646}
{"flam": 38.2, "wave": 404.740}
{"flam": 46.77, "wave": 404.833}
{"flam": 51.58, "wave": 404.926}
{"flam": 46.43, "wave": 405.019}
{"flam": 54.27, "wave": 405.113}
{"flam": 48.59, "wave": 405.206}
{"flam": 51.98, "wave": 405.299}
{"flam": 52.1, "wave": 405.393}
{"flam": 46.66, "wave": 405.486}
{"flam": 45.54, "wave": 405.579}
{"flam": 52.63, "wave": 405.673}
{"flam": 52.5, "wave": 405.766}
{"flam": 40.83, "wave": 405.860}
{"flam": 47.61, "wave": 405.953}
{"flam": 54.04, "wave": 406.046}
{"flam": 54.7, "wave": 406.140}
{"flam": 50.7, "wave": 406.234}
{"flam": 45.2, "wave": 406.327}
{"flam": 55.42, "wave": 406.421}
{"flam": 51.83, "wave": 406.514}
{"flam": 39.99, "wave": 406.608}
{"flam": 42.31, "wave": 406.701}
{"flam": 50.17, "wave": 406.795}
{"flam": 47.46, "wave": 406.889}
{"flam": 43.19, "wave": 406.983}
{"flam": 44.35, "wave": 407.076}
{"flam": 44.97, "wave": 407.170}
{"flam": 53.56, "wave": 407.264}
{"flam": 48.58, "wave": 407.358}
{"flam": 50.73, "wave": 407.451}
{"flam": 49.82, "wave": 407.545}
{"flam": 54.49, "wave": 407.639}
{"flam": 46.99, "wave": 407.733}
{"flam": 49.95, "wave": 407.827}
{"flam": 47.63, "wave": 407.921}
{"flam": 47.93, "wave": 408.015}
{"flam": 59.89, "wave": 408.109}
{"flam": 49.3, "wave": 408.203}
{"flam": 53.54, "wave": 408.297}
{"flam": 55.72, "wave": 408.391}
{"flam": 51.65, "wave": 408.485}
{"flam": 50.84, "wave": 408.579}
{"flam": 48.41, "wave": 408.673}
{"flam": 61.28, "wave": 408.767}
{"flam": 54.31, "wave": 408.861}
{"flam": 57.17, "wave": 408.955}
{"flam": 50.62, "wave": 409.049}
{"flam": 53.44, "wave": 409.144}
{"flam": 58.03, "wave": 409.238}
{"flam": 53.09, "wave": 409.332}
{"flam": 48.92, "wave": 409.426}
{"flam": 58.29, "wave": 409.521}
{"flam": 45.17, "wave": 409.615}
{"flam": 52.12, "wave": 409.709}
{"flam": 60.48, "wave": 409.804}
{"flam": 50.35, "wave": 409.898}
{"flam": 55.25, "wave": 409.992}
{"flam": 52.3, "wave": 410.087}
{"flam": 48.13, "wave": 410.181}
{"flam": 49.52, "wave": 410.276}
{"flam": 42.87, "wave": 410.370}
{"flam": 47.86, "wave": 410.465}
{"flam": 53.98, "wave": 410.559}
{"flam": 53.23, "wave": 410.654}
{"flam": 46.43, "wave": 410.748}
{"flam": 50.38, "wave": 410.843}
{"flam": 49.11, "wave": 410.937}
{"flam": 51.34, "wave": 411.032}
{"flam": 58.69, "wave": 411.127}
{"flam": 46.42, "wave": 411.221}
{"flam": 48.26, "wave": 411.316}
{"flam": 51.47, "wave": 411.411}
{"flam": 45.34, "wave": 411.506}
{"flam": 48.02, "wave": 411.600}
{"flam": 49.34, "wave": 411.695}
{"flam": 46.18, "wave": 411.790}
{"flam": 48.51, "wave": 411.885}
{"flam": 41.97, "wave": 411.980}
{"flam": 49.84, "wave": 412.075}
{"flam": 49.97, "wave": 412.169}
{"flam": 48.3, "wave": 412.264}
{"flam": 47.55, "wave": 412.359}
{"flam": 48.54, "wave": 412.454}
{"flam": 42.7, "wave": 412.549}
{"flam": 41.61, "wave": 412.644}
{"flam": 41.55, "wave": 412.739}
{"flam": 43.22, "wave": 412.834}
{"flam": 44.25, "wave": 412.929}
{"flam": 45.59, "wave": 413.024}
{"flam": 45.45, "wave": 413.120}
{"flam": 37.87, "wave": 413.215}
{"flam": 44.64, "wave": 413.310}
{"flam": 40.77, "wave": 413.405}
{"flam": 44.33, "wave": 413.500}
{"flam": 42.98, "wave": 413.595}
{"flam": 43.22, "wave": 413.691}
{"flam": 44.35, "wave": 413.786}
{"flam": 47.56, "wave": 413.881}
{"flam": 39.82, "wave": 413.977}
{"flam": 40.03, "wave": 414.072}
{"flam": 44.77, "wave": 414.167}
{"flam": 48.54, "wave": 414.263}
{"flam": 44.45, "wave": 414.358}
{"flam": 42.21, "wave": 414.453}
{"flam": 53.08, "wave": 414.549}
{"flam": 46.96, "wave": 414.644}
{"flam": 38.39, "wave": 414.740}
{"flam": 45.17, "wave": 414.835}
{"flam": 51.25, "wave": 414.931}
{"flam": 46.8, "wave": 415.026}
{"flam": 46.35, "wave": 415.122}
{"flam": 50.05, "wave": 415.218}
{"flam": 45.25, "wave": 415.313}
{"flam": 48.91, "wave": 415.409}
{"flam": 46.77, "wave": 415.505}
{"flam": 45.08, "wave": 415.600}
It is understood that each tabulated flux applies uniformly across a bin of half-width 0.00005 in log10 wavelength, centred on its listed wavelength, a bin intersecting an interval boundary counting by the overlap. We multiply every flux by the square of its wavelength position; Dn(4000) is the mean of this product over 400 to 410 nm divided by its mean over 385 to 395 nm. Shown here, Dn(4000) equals 1.42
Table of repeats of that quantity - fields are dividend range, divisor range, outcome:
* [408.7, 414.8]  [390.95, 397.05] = 1.28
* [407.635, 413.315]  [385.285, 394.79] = 1.49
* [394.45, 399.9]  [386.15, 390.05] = 1.30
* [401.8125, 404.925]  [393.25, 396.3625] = 1.23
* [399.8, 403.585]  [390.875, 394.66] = 1.14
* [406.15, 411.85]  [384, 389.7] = 1.73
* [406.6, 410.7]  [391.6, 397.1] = 1.33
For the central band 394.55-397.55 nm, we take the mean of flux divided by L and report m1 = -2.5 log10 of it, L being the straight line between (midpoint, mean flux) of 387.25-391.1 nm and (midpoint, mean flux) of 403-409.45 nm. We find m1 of 0.10 mag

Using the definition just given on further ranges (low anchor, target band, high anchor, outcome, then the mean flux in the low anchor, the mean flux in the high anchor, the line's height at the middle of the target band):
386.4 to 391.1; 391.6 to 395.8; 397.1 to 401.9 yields -0.05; 36.2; 43.8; 39.7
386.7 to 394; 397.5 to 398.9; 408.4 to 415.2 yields 0.04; 39.6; 48.2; 42.7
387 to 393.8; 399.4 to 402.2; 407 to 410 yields 0.02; 40.3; 52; 47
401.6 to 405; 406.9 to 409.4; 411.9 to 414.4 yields -0.13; 46.6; 44.4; 45.5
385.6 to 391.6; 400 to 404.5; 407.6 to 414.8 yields -0.08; 34.4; 48.6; 43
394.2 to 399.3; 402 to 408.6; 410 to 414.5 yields -0.11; 40.2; 46.5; 43.7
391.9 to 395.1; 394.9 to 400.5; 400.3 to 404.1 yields 0.06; 41.9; 46.2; 44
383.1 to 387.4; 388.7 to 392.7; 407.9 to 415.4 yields -0.21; 31.7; 48.5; 35.2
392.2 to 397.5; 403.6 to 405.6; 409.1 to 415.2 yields -0.07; 40.5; 47.6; 44.5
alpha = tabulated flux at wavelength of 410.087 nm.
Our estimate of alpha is 52.3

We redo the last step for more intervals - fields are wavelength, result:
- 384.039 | 40.23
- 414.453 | 42.21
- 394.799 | 36.64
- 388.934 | 33.74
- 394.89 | 35.06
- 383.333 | 43.55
